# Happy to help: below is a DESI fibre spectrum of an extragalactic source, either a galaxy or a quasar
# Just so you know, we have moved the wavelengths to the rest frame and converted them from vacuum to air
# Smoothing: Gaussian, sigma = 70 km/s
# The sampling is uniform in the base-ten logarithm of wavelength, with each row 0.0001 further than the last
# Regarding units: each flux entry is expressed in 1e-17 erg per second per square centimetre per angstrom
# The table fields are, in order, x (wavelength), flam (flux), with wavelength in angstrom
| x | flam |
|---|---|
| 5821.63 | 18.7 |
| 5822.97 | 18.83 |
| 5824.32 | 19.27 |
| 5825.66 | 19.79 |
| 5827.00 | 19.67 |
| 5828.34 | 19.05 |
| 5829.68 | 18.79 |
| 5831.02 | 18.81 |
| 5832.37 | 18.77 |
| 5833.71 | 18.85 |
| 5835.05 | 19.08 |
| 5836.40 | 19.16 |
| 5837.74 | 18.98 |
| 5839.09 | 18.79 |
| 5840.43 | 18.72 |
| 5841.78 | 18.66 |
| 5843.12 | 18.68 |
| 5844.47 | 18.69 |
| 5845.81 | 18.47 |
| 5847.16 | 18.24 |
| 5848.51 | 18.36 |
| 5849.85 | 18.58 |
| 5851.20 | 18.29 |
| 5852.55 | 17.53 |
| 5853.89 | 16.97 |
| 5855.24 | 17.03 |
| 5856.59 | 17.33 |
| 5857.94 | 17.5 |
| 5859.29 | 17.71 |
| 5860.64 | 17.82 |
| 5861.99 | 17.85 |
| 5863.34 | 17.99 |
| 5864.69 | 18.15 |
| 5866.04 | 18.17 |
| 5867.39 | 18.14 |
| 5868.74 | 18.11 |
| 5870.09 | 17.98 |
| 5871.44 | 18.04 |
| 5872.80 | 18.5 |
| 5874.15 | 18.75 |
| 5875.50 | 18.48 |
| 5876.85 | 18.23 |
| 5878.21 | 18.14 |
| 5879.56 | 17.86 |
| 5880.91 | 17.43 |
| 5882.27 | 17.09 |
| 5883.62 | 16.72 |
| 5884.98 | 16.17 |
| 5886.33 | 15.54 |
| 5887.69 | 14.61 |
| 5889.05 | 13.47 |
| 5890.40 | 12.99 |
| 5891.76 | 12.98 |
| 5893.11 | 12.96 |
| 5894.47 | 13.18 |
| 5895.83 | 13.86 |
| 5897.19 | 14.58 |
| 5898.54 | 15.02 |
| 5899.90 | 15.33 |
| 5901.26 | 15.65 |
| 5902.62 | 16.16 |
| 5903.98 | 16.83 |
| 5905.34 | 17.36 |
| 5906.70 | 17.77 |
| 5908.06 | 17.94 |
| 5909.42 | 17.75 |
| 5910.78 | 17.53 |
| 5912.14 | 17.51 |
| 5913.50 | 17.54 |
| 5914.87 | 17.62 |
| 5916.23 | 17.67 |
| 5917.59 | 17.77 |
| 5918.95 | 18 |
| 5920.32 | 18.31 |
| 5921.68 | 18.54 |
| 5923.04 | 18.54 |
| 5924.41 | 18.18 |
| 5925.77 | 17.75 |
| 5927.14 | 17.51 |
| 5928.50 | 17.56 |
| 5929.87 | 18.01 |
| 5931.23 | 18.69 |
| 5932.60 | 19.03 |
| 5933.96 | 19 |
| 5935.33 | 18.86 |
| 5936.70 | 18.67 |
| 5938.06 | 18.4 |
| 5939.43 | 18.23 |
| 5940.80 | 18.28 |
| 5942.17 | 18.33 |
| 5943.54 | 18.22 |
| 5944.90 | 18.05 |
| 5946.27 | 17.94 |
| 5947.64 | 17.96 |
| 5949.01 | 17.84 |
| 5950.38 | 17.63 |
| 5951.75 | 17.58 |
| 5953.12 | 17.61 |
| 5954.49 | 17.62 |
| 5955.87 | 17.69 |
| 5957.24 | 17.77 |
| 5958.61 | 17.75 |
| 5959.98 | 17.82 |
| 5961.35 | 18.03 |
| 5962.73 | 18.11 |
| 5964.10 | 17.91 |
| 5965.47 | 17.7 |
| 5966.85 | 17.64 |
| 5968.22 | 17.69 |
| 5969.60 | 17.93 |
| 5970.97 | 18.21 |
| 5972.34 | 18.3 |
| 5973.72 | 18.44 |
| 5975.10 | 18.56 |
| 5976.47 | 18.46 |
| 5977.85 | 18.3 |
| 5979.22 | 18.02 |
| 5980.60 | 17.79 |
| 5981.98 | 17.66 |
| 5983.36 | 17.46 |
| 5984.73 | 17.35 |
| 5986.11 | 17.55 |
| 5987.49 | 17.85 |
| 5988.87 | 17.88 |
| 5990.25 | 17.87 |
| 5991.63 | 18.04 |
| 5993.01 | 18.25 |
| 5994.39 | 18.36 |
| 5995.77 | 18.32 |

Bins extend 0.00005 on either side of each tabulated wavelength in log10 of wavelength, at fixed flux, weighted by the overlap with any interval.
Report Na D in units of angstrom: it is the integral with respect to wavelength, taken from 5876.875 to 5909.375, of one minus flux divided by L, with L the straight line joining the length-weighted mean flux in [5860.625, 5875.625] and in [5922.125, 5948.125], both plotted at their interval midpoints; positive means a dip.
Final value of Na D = 4.43 angstrom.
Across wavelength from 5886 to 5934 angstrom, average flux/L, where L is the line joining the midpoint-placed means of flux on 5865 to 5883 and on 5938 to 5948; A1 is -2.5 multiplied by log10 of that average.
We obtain 0.09 mag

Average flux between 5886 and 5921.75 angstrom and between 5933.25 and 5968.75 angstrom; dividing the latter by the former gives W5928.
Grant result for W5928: 1.1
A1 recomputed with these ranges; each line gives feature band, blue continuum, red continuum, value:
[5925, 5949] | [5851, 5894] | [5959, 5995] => -0.04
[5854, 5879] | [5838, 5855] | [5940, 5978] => 0.02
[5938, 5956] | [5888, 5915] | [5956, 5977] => -0.04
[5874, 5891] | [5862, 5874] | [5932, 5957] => 0.10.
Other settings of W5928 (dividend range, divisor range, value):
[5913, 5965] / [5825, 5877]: 0.98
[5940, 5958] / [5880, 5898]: 1.21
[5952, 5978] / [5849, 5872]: 1.01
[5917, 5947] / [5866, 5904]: 1.13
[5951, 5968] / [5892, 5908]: 1.16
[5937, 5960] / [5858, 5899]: 1.08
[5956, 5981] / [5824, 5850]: 0.95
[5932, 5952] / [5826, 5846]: 0.97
